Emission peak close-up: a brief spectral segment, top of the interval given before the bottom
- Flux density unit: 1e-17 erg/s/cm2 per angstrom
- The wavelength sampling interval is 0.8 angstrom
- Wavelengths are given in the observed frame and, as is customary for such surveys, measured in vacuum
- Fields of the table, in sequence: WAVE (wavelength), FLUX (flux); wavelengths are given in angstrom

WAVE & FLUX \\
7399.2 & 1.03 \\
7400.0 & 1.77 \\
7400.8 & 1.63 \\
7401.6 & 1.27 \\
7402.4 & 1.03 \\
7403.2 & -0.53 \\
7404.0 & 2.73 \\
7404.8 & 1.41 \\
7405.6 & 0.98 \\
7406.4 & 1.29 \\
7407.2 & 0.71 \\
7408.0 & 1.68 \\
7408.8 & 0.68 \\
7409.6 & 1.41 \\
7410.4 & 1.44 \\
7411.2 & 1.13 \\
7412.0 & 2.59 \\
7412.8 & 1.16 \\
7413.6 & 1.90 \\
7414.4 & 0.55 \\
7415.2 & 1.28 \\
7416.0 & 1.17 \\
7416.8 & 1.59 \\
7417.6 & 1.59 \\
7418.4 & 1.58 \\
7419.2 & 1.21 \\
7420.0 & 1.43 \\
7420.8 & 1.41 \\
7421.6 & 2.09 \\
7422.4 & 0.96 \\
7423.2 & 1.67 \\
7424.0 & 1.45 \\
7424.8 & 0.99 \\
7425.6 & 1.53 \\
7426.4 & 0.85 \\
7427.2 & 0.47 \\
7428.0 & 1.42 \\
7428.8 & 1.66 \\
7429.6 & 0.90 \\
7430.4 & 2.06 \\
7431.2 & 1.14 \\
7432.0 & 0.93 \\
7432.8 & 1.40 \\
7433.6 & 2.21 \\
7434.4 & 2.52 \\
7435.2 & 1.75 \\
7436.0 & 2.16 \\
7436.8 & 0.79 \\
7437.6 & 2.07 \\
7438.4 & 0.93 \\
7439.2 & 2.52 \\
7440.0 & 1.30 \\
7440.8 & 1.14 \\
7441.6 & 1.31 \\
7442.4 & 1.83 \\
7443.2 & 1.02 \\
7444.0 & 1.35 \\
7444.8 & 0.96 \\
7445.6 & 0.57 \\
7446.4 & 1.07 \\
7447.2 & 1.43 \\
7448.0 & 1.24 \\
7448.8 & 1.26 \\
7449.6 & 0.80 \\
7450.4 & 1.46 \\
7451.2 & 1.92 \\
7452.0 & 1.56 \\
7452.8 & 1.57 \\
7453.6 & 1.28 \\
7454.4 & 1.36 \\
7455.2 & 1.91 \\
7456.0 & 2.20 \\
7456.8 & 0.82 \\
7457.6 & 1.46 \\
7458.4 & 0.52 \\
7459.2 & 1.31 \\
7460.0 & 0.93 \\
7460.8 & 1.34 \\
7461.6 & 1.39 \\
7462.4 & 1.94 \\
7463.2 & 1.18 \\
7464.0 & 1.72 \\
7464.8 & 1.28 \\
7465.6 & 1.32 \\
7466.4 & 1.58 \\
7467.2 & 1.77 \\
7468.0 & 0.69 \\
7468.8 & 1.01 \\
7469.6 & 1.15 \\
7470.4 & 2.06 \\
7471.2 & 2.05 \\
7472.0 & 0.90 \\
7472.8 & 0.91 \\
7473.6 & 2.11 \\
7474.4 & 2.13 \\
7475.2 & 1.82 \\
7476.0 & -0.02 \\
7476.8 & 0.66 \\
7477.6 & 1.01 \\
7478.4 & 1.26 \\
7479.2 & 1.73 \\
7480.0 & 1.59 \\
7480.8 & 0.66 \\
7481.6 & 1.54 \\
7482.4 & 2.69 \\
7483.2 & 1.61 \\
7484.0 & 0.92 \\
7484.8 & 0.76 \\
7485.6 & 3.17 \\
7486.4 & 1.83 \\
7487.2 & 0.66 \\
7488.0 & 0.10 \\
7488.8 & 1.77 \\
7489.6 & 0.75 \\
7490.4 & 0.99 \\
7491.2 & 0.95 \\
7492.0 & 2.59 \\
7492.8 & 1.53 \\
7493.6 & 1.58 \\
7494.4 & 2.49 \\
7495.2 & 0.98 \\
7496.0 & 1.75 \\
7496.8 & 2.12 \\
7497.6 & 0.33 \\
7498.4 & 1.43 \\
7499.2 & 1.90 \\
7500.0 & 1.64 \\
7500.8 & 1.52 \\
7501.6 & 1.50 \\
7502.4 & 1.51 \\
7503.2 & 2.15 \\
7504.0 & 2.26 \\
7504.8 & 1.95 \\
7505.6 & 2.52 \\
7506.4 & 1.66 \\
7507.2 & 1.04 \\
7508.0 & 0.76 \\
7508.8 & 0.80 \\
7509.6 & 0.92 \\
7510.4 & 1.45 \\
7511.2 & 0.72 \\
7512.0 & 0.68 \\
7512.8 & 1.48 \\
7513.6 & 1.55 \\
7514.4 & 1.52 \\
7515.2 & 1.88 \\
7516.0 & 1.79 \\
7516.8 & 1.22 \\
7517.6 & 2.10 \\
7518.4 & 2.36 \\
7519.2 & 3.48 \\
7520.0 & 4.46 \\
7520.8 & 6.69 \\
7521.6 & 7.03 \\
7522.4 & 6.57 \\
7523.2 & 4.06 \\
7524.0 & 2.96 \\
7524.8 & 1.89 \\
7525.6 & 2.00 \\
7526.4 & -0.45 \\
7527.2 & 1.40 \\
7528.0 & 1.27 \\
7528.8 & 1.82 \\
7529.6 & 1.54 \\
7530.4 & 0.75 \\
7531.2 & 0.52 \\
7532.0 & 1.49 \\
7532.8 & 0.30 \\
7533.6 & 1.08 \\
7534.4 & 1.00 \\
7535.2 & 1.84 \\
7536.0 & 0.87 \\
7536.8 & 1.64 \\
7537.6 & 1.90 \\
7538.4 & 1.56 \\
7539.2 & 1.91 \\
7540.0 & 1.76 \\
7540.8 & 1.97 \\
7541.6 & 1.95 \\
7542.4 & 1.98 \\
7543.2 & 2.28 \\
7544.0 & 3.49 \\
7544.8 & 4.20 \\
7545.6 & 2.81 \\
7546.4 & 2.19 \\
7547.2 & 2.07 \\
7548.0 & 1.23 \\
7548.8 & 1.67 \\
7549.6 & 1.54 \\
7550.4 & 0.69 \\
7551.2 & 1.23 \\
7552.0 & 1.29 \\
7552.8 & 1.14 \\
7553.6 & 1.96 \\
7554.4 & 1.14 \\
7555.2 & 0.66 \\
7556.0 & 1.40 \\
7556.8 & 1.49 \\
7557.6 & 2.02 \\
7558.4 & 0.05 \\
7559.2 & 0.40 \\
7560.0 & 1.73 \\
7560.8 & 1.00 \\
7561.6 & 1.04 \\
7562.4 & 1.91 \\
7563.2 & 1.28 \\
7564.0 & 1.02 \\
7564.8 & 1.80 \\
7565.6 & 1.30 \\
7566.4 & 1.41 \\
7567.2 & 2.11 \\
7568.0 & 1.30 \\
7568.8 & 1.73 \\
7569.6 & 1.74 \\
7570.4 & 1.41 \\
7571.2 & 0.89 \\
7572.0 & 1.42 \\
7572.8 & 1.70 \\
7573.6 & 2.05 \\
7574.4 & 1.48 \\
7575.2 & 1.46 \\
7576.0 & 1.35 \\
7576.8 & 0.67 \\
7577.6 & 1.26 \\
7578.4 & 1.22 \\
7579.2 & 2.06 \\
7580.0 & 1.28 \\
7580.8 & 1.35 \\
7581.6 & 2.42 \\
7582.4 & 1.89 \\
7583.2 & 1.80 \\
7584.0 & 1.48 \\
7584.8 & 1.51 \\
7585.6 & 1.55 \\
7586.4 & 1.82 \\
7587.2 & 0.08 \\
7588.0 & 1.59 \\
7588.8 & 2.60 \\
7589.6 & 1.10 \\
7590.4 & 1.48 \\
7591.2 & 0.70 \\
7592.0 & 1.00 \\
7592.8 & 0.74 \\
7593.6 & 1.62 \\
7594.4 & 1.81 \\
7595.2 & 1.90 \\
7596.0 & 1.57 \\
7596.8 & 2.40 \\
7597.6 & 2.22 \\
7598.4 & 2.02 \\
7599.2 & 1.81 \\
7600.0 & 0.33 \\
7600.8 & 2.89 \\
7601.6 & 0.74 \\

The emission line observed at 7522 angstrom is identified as H-alpha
